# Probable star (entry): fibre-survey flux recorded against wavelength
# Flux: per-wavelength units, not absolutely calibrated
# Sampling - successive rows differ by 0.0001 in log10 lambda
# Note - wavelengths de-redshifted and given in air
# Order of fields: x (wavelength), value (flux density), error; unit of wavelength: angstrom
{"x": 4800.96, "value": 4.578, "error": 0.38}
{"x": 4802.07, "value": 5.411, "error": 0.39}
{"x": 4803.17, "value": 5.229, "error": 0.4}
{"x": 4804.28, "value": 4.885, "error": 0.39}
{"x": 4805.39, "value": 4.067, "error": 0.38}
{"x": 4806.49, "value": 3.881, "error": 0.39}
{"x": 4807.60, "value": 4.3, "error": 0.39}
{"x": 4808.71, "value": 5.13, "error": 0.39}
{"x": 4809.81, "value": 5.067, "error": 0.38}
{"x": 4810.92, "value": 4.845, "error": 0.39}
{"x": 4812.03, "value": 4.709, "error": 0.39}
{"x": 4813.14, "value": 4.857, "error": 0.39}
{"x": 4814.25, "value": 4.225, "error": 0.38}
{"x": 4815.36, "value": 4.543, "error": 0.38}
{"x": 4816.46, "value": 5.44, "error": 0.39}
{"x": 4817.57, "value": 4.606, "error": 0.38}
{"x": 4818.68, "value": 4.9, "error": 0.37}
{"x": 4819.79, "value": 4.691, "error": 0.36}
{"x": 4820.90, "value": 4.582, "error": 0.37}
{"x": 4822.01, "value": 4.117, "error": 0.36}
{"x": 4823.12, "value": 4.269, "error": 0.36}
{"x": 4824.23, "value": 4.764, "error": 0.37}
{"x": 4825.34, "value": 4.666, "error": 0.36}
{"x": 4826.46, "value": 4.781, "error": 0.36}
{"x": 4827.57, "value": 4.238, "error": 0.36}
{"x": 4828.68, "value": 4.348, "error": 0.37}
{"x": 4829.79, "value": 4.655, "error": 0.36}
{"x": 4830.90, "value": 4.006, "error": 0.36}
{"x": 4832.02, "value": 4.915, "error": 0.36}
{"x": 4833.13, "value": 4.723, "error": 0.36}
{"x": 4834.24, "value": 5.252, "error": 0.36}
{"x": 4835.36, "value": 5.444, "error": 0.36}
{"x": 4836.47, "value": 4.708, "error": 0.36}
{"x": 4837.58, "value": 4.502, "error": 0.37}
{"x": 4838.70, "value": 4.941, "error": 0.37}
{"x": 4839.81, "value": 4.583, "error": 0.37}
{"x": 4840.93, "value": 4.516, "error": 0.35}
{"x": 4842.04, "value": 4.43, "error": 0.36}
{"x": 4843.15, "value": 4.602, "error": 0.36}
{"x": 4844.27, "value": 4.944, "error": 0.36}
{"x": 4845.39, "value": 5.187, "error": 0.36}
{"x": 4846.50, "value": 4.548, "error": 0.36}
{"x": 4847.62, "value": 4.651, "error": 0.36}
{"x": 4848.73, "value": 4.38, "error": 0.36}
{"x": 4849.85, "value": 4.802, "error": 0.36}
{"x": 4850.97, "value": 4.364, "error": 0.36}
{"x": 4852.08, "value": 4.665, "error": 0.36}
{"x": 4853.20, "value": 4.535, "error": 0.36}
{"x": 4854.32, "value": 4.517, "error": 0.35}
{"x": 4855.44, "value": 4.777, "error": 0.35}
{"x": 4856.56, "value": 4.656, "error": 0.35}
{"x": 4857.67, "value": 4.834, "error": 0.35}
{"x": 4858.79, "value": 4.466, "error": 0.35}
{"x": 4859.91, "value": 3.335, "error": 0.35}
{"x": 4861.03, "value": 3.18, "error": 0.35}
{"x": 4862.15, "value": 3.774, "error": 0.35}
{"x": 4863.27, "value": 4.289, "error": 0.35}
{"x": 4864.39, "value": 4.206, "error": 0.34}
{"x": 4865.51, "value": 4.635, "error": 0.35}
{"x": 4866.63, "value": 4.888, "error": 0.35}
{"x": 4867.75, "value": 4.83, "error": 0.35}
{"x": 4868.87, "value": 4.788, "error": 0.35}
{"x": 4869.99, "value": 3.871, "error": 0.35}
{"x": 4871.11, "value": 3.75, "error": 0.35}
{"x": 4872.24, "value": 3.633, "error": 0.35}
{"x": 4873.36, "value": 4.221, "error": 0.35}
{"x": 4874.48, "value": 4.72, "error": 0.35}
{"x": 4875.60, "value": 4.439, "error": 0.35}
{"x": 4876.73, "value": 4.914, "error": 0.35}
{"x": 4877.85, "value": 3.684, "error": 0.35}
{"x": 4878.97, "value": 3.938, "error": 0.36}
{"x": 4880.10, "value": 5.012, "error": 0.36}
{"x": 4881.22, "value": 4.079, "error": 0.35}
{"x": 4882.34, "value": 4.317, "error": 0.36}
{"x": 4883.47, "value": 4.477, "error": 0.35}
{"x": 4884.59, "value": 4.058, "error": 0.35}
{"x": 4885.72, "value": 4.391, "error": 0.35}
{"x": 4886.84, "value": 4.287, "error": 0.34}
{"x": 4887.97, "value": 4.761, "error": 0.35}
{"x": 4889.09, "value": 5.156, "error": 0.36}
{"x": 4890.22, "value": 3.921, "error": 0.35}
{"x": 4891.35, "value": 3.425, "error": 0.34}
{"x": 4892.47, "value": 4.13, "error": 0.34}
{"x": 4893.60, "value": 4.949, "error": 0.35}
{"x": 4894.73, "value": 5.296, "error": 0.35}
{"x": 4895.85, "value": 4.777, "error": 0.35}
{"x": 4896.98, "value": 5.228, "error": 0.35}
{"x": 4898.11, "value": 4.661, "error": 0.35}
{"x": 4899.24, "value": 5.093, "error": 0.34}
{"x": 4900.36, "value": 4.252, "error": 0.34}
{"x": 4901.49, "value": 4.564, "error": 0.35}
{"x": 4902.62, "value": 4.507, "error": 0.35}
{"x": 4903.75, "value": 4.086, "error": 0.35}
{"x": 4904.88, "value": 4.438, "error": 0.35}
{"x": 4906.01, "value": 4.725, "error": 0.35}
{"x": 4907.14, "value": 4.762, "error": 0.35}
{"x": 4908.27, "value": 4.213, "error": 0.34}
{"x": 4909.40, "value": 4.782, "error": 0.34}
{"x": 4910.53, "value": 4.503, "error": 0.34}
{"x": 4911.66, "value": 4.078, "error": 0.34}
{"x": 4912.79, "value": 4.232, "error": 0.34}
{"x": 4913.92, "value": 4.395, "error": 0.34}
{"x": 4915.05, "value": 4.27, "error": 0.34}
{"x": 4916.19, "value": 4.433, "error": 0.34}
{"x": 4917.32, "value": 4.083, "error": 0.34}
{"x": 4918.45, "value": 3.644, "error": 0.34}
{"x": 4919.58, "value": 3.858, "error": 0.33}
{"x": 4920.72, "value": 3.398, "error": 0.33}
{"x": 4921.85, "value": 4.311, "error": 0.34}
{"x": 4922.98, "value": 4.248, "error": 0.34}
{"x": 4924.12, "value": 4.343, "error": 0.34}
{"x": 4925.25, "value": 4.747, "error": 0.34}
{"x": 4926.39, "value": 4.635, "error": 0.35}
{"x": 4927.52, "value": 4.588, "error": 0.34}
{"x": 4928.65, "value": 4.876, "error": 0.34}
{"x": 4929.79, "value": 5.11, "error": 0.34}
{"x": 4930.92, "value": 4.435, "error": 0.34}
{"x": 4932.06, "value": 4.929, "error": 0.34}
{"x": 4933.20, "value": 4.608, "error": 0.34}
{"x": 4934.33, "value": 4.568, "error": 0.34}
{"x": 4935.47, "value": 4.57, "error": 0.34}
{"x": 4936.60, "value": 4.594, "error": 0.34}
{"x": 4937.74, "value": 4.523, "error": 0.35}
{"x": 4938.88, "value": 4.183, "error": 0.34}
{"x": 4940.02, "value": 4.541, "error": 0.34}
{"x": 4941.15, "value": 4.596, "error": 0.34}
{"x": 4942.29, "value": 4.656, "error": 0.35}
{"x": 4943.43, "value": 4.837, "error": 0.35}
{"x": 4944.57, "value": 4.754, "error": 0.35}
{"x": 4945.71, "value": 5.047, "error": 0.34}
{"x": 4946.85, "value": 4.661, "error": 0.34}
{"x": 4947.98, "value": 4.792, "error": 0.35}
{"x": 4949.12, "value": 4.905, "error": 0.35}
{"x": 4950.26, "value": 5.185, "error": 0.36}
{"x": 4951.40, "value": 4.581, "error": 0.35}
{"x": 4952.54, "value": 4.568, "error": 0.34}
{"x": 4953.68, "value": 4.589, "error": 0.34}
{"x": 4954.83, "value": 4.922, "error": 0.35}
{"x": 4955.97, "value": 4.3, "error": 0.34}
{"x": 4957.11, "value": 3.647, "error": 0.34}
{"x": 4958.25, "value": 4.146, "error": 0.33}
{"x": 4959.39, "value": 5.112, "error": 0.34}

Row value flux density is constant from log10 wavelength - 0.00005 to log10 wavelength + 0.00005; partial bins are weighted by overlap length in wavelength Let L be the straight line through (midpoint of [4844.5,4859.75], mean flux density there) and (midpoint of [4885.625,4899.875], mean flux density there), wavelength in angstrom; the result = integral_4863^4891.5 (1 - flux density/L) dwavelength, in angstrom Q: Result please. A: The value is 1.7 angstrom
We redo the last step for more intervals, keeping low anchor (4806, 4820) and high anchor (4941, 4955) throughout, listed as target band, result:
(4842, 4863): 1.2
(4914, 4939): 1.9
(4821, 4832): 0.6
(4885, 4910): 1.0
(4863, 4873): 0.9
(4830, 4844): 0.0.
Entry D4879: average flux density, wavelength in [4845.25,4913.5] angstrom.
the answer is 4.43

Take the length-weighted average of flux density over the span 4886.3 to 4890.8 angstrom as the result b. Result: 4.52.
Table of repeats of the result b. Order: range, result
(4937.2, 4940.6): 4.42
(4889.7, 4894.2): 4.11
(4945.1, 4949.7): 4.86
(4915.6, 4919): 4.05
